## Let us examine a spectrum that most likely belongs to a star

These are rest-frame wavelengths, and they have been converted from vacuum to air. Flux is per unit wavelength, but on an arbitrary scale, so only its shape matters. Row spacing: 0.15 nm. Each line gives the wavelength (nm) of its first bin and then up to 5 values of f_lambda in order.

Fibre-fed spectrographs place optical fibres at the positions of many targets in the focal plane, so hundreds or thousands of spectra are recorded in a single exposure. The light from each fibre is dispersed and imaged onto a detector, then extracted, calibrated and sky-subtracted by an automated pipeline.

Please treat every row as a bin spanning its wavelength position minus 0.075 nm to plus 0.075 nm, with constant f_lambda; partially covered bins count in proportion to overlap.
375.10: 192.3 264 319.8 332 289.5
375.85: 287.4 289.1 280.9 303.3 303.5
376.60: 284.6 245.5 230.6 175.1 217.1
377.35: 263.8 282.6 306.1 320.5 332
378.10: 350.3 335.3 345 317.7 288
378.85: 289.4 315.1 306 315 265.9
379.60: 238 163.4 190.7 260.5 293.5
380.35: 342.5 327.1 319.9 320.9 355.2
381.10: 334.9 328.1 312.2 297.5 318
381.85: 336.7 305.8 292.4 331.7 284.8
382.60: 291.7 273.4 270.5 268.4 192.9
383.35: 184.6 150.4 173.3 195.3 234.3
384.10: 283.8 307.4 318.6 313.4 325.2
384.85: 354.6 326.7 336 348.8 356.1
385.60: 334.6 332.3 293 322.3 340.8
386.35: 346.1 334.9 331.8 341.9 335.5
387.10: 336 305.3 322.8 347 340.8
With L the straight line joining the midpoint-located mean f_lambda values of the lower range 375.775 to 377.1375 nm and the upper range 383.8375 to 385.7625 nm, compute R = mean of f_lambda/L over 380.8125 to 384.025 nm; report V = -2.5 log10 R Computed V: 0.106 mag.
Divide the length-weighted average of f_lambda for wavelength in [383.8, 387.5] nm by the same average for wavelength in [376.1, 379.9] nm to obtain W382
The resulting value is 1.1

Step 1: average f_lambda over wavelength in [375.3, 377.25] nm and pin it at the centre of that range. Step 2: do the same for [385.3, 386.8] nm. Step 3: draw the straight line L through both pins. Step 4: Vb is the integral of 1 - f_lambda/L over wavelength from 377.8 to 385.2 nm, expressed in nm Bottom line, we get 0.36 nm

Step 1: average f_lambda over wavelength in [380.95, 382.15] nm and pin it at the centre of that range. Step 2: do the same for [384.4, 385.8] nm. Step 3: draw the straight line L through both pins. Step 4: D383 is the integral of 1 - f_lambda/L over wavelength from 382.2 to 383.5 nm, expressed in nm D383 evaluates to 0.27 nm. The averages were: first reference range 320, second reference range 336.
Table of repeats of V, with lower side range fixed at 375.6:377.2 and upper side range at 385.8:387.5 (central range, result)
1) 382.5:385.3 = 0.16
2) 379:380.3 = 0.11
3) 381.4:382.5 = -0.03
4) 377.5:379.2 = -0.14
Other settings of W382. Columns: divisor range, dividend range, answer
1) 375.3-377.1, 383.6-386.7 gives 1.11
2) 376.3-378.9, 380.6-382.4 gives 1.11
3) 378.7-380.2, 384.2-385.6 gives 1.26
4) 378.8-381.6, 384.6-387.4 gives 1.13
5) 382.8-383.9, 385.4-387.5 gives 1.60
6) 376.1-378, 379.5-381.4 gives 1.07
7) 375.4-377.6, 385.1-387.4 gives 1.22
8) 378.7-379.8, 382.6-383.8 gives 0.80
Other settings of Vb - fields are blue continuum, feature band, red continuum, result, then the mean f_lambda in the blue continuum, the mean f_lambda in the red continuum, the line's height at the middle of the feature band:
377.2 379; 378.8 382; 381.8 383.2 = 0.008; 308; 289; 298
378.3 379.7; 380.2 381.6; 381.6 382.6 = -0.096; 296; 310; 304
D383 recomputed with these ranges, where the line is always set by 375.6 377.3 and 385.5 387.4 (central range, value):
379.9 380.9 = -0.04 nm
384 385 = 0.00 nm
